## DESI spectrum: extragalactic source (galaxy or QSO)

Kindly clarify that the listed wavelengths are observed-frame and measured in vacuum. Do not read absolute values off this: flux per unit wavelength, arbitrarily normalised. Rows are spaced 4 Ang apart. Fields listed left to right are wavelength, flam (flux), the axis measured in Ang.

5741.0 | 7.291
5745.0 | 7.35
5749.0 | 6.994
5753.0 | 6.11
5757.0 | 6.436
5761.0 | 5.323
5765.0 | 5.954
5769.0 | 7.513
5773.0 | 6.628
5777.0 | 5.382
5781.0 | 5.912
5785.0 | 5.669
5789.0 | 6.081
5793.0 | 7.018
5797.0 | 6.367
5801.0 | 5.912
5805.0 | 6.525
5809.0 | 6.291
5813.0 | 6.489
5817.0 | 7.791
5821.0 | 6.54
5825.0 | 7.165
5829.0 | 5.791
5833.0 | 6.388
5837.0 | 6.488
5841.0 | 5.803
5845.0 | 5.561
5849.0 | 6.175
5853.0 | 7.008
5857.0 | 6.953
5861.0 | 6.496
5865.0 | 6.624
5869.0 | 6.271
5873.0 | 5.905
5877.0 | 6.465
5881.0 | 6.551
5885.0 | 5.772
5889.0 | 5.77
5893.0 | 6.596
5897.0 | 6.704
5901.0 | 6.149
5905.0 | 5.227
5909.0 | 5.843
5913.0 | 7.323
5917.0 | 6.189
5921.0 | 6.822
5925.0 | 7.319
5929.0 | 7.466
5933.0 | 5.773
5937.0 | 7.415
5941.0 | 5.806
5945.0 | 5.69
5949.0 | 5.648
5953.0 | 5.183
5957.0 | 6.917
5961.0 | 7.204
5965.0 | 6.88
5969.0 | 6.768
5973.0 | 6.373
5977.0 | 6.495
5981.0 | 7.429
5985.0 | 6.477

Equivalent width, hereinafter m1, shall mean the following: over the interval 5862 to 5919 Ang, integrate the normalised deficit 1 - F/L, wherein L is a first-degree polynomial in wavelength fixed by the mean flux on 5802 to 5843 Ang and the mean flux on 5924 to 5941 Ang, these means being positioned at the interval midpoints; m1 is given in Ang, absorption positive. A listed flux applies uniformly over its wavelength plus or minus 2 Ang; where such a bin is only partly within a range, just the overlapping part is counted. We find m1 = 3.9 Ang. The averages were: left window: 6.51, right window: 6.83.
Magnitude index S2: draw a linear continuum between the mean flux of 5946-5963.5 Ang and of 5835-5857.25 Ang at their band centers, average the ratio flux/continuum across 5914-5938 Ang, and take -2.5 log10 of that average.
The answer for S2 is -0.10 mag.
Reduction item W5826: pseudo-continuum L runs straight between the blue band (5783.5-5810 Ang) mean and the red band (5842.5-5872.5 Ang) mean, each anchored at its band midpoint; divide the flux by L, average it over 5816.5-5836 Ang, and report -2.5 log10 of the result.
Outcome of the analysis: -0.05 mag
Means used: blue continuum 6.28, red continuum 6.4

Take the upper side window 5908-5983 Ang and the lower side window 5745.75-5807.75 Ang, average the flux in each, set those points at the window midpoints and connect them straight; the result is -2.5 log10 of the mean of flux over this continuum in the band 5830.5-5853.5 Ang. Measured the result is 0.04 mag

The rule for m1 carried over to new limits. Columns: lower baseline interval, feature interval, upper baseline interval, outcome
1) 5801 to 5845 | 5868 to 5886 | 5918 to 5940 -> 1.2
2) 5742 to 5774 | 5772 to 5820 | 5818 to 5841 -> 1.3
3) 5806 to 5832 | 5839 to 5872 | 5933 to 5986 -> 1.3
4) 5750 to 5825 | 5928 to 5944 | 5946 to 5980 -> -0.2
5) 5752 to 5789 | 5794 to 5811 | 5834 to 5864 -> -0.3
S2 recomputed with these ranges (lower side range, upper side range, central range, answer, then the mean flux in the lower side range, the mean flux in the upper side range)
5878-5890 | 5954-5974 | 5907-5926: -0.050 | 6.09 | 6.77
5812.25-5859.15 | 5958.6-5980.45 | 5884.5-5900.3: 0.065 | 6.51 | 6.79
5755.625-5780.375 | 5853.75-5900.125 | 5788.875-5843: -0.037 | 6.18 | 6.39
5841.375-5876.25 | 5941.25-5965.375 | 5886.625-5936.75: -0.035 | 6.35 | 6.18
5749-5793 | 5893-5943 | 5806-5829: -0.077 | 6.18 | 6.51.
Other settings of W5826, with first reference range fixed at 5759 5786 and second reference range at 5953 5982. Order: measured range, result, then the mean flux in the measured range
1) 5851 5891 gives 0.00 mag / 6.38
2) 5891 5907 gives 0.06 mag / 6.17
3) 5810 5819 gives -0.14 mag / 7.05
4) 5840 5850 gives 0.09 mag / 5.82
